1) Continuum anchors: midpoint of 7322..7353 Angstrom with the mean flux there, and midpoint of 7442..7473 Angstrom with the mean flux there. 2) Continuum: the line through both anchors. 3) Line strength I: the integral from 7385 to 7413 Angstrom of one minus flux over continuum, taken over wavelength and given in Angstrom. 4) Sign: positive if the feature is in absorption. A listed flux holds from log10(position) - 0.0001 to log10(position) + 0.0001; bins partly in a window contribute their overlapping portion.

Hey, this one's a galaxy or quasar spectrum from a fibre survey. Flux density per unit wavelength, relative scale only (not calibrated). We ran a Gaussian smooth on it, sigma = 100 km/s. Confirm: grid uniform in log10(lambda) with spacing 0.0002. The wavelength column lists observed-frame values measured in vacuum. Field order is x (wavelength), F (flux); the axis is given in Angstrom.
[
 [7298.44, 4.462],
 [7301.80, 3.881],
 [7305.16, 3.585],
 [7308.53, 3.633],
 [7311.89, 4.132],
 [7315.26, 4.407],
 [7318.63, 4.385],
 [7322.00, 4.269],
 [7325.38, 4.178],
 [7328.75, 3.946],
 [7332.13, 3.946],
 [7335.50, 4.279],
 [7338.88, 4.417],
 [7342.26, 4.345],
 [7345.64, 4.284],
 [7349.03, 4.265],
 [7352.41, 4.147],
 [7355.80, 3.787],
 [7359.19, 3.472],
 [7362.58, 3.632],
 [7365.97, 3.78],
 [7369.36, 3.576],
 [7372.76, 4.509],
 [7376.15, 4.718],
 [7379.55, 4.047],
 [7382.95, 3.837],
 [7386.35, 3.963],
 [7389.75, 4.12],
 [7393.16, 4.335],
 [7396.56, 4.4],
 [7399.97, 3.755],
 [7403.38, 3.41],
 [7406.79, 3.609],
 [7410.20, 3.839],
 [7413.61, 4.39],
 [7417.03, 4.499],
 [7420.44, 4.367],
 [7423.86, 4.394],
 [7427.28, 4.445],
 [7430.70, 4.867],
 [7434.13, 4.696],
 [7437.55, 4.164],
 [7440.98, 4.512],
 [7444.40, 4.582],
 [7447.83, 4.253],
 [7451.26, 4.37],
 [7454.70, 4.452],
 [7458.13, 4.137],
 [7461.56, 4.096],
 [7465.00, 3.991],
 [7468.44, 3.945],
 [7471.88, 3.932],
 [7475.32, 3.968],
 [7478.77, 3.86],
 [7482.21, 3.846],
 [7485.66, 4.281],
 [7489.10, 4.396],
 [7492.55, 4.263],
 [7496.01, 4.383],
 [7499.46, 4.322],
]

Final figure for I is 1.74 Angstrom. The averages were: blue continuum 4.21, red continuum 4.21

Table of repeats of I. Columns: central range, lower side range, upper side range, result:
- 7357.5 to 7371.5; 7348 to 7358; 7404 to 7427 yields 1.4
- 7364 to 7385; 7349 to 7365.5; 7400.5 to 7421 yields -1.1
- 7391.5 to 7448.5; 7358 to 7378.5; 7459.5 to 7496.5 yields -3.5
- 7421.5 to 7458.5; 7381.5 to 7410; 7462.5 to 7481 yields -4.9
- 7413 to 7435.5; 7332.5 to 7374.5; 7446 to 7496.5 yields -2.3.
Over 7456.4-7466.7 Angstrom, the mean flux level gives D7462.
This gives 4.08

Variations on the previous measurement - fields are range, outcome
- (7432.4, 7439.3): 4.43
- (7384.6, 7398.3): 4.2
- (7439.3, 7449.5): 4.45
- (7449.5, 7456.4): 4.41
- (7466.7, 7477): 3.95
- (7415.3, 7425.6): 4.42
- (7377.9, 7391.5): 3.99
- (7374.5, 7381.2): 4.38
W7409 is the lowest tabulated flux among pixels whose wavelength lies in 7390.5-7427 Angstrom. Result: 3.41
